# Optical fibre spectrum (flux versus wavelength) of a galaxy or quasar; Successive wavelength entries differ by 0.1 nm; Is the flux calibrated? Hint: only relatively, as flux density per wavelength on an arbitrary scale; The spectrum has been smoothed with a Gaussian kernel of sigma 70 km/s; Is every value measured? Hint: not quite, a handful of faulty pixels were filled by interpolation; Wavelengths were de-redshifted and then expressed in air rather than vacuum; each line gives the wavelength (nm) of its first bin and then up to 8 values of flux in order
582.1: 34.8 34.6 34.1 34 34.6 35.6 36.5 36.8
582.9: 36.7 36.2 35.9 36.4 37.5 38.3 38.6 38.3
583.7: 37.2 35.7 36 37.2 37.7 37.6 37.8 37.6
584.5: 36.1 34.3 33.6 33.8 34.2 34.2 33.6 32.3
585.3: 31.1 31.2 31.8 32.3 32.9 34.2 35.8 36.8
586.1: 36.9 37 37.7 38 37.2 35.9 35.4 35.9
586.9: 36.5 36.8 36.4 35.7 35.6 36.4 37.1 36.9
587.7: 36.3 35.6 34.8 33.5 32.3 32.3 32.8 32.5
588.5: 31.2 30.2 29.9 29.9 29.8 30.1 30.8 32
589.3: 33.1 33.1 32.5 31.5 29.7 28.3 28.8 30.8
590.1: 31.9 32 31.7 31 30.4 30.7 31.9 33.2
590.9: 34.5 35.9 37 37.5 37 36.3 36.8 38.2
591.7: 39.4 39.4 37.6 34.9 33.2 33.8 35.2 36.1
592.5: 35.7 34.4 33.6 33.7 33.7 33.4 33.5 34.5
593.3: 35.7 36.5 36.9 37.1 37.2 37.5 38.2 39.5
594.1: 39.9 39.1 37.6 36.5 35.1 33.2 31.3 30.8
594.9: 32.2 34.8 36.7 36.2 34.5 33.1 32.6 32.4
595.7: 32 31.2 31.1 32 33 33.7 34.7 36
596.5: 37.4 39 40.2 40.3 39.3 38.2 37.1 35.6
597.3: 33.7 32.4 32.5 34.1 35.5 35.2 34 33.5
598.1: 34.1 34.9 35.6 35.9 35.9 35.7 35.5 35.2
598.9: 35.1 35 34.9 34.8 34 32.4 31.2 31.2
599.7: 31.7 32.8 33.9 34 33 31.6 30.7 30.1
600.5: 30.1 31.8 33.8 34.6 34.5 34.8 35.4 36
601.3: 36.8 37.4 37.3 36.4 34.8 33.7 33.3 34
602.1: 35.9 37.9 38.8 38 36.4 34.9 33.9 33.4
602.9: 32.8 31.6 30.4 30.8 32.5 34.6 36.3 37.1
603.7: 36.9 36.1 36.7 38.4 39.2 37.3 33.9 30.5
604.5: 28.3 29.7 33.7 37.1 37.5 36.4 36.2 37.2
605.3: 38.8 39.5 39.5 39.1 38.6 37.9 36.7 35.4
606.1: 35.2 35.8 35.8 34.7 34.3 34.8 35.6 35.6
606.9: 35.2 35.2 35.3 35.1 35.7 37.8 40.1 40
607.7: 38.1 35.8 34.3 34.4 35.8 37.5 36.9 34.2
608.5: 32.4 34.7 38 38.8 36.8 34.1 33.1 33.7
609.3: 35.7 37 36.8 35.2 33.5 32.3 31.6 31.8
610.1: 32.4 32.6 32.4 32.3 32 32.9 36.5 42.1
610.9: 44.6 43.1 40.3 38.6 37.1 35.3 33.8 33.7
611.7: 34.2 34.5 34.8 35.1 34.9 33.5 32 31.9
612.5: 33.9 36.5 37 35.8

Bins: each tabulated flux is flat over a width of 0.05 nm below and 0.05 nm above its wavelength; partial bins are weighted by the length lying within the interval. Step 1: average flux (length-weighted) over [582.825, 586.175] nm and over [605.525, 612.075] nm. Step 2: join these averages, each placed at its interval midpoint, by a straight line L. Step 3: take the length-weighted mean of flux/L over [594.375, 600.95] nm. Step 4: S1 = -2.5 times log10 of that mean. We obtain 0.05 mag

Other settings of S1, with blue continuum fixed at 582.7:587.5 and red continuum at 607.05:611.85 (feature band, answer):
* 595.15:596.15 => 0.09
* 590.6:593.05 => 0.01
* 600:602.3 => 0.04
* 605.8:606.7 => 0.01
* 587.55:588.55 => 0.06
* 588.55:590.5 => 0.16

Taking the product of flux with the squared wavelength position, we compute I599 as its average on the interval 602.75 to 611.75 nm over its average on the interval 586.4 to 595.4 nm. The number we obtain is 1.1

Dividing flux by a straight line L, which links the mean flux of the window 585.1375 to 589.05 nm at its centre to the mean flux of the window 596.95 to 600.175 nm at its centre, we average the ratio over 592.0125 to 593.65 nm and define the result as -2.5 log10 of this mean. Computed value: -0.02 mag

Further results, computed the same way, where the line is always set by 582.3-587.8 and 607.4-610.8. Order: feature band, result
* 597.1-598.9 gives 0.02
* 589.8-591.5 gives 0.08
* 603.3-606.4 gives -0.03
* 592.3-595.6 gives 0.01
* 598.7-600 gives 0.06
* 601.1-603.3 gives 0.01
